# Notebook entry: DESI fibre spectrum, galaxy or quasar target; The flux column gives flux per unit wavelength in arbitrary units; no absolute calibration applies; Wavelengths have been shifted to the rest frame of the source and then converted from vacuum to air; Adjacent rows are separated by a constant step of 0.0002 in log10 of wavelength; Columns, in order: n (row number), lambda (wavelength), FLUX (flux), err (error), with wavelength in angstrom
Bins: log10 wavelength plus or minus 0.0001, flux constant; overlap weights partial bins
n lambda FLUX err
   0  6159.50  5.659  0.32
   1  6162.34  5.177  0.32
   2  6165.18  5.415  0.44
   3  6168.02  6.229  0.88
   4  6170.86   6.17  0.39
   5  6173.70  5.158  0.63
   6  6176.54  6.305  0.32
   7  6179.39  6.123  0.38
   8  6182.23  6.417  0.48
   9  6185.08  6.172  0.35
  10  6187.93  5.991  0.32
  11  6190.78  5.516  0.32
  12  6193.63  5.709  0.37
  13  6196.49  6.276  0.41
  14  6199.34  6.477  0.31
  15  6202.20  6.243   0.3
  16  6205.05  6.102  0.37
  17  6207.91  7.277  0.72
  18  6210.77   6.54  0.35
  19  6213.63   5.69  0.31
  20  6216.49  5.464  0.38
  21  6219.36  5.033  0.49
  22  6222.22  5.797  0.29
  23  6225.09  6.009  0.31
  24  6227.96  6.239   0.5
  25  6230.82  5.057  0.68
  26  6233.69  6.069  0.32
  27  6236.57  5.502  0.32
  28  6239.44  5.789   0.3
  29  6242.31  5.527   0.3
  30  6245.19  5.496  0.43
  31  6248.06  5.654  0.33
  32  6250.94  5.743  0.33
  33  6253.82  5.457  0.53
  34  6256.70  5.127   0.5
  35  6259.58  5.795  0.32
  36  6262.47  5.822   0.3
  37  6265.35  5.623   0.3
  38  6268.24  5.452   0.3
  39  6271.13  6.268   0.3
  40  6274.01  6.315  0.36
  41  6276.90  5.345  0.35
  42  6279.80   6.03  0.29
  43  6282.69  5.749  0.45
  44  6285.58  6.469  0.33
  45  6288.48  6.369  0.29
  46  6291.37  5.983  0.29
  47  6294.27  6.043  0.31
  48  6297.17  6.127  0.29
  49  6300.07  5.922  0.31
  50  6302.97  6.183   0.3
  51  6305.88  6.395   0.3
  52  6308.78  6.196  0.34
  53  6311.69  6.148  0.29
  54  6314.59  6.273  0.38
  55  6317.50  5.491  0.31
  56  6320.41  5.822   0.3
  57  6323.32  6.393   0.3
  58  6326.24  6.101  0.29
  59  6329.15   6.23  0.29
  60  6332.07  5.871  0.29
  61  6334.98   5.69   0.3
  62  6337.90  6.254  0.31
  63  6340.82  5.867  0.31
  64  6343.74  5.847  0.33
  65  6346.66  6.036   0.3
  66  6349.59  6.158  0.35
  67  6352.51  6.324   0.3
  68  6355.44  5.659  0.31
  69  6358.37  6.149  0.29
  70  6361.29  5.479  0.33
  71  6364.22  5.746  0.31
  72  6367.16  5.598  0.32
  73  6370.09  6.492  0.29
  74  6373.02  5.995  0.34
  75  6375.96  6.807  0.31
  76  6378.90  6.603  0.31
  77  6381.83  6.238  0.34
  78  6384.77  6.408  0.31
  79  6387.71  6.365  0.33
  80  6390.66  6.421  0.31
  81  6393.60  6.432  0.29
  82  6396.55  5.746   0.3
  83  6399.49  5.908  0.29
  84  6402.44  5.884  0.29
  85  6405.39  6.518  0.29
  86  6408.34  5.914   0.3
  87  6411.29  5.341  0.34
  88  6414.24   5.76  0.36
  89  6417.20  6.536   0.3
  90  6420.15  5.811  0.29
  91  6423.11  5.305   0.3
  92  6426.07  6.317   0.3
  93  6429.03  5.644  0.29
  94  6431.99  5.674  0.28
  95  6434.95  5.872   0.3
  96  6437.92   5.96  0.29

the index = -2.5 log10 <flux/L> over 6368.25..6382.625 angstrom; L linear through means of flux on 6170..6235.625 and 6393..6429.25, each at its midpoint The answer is -0.08 mag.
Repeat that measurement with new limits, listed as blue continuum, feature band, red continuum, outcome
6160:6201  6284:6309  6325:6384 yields -0.03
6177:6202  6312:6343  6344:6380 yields 0.01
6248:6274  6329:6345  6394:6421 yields -0.02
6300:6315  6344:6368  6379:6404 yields 0.05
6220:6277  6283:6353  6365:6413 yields -0.03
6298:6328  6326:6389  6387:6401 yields 0.01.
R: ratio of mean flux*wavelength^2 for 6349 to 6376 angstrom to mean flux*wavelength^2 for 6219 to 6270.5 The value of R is 1.10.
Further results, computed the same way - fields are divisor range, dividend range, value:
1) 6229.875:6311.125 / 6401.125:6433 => 1.05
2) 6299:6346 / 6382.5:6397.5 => 1.06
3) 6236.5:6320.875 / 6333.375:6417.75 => 1.06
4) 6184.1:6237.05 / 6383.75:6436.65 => 1.07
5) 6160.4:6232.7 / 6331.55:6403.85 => 1.08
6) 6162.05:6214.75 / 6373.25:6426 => 1.08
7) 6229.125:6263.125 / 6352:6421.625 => 1.14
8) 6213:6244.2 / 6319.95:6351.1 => 1.10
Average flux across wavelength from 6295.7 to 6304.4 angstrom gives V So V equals 6.08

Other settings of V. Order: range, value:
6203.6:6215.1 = 6.4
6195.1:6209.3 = 6.48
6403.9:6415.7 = 5.89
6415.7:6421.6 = 6.17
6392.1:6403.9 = 6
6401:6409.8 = 6.11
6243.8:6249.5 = 5.58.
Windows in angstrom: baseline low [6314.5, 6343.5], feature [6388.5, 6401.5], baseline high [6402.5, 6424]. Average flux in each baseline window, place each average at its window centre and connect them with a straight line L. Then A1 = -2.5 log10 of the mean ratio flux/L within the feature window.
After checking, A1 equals -0.04 mag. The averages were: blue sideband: 5.98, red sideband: 5.9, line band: 6.13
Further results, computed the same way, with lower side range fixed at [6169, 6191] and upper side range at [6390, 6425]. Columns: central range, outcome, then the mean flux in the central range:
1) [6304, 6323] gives -0.017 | 6.08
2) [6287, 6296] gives -0.026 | 6.13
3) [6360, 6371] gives 0.031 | 5.8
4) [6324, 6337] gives -0.006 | 6.01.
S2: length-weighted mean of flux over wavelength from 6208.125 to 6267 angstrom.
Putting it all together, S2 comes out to 5.7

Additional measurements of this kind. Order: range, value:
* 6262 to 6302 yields 5.97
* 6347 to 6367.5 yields 5.89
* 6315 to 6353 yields 6.01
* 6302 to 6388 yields 6.09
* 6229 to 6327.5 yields 5.88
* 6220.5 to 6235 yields 5.82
